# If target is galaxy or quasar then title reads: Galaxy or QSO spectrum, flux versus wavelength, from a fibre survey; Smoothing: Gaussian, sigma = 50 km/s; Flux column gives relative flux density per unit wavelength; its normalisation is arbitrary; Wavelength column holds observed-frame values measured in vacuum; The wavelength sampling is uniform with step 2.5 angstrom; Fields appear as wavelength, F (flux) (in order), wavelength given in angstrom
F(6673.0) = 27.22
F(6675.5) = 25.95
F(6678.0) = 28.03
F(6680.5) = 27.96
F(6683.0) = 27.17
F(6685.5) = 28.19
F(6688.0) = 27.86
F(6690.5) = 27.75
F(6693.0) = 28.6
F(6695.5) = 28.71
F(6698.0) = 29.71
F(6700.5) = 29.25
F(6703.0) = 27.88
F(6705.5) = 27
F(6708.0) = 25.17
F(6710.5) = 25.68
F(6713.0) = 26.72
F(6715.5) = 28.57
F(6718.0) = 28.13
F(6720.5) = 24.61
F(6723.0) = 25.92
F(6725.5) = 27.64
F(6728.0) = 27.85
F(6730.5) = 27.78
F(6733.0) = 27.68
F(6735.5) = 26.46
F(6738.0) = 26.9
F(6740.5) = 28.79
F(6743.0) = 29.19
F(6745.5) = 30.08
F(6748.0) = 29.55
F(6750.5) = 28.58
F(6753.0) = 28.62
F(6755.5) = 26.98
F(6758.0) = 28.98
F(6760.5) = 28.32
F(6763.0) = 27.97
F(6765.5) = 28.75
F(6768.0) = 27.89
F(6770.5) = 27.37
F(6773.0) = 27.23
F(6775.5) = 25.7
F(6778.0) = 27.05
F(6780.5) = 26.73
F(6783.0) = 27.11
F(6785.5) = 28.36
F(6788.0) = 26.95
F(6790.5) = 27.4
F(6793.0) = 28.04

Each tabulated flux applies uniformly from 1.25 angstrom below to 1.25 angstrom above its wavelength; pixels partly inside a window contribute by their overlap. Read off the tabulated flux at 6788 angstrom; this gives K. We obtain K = 26.95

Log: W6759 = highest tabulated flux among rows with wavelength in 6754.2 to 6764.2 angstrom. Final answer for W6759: 28.98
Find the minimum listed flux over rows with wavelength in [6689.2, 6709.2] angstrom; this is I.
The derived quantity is 25.17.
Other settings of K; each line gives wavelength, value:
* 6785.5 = 28.36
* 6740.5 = 28.79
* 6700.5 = 29.25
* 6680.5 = 27.96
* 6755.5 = 26.98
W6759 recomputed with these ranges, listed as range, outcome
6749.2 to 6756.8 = 28.62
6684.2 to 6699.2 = 29.71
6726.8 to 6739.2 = 27.85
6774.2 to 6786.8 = 28.36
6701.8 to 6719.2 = 28.57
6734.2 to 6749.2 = 30.08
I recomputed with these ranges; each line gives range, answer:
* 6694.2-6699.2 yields 28.71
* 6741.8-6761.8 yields 26.98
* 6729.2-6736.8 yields 26.46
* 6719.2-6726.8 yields 24.61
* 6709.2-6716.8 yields 25.68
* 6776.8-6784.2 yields 26.73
